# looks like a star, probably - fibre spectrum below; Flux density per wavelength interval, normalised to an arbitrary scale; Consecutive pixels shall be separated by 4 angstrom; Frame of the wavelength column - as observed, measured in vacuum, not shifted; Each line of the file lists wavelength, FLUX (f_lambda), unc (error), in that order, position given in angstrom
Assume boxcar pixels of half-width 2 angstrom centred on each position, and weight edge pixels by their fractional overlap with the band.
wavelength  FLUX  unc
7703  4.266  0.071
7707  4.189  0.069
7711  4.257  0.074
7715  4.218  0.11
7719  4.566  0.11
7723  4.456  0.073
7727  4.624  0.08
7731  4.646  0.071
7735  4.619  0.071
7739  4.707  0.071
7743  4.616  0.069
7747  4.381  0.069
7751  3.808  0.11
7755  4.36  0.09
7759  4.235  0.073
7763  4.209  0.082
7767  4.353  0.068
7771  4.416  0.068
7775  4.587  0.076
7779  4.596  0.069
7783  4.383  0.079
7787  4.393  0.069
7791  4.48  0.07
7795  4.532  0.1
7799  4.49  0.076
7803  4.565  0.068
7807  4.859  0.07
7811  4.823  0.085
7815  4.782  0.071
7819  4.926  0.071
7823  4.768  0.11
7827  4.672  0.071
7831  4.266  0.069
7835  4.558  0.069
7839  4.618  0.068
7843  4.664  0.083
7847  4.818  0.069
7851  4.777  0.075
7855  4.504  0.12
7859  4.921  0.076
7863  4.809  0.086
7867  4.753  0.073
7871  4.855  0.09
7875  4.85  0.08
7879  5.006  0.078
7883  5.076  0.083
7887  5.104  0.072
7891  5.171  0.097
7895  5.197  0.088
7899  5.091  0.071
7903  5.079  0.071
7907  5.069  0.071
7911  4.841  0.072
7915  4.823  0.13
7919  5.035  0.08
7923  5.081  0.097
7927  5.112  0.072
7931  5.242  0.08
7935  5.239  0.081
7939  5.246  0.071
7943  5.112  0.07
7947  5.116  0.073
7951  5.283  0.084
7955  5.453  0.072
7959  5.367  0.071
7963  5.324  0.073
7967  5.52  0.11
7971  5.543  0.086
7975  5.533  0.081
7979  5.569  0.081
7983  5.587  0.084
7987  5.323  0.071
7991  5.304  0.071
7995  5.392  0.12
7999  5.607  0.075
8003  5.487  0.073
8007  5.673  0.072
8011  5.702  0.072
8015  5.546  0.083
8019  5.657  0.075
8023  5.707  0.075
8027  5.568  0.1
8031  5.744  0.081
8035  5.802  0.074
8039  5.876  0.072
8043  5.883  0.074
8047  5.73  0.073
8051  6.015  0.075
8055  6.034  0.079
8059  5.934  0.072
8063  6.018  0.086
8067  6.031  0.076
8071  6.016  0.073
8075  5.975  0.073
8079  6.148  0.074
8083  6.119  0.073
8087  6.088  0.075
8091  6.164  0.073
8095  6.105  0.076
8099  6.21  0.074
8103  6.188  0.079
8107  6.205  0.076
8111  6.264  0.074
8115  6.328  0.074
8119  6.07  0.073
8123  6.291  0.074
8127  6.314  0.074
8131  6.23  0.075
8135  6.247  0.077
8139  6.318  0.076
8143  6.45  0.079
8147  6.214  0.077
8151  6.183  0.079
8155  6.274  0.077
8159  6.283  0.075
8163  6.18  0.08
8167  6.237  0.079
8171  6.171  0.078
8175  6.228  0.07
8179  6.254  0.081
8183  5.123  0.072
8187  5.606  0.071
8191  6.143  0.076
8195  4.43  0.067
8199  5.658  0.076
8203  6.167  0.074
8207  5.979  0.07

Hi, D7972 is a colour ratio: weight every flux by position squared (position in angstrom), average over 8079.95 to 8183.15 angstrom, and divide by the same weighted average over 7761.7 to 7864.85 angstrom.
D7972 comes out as 1.5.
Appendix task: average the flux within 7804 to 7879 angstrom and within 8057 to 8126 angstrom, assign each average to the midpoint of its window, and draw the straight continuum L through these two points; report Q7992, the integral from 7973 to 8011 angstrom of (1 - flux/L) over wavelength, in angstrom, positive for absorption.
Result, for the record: 0.47 angstrom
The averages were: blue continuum 4.74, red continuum 6.13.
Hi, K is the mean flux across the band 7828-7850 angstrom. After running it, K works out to 4.6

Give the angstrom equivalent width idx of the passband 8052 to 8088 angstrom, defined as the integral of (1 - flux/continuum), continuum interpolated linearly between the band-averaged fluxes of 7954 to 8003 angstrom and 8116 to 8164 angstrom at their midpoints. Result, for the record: -0.8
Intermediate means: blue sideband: 5.46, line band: 6.04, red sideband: 6.26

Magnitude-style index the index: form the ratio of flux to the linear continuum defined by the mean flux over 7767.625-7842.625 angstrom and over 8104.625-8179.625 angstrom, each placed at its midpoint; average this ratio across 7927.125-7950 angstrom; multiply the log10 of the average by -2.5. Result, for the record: 0.01 mag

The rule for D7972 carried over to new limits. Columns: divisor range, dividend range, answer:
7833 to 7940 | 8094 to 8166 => 1.34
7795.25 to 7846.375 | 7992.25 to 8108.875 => 1.34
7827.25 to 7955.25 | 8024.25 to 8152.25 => 1.29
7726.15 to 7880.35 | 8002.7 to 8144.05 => 1.40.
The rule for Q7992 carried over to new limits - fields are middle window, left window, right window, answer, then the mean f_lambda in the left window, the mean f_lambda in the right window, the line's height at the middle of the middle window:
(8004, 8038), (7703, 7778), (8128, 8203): -1.3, 4.4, 6.02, 5.47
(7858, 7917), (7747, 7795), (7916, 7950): -0.7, 4.36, 5.14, 4.92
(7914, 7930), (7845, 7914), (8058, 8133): 0.4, 4.93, 6.14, 5.17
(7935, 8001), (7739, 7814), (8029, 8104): 1.1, 4.46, 6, 5.48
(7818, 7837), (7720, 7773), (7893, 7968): 0.5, 4.42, 5.17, 4.75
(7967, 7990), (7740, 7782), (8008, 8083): 0.0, 4.37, 5.86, 5.51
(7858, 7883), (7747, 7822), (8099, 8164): 0.2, 4.49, 6.25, 4.93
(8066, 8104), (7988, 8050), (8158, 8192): -2.0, 5.65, 6.01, 5.8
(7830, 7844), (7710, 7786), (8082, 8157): 0.9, 4.42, 6.23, 4.86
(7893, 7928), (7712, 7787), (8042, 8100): 1.3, 4.43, 6.03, 5.23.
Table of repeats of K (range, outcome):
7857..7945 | 5.03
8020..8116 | 6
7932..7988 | 5.37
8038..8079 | 5.96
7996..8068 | 5.77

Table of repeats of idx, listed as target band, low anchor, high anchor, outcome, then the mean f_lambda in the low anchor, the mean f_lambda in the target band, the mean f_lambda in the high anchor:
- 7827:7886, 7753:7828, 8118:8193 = 1.06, 4.55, 4.75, 6.15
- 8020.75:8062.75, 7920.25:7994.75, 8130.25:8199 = -1.69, 5.33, 5.84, 6.02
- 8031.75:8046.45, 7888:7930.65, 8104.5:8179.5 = -0.28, 5.06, 5.83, 6.25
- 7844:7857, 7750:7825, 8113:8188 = 0.28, 4.51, 4.7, 6.17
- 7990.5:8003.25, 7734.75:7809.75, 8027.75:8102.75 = 0.39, 4.45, 5.46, 5.99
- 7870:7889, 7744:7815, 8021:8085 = 0.00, 4.45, 4.98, 5.91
